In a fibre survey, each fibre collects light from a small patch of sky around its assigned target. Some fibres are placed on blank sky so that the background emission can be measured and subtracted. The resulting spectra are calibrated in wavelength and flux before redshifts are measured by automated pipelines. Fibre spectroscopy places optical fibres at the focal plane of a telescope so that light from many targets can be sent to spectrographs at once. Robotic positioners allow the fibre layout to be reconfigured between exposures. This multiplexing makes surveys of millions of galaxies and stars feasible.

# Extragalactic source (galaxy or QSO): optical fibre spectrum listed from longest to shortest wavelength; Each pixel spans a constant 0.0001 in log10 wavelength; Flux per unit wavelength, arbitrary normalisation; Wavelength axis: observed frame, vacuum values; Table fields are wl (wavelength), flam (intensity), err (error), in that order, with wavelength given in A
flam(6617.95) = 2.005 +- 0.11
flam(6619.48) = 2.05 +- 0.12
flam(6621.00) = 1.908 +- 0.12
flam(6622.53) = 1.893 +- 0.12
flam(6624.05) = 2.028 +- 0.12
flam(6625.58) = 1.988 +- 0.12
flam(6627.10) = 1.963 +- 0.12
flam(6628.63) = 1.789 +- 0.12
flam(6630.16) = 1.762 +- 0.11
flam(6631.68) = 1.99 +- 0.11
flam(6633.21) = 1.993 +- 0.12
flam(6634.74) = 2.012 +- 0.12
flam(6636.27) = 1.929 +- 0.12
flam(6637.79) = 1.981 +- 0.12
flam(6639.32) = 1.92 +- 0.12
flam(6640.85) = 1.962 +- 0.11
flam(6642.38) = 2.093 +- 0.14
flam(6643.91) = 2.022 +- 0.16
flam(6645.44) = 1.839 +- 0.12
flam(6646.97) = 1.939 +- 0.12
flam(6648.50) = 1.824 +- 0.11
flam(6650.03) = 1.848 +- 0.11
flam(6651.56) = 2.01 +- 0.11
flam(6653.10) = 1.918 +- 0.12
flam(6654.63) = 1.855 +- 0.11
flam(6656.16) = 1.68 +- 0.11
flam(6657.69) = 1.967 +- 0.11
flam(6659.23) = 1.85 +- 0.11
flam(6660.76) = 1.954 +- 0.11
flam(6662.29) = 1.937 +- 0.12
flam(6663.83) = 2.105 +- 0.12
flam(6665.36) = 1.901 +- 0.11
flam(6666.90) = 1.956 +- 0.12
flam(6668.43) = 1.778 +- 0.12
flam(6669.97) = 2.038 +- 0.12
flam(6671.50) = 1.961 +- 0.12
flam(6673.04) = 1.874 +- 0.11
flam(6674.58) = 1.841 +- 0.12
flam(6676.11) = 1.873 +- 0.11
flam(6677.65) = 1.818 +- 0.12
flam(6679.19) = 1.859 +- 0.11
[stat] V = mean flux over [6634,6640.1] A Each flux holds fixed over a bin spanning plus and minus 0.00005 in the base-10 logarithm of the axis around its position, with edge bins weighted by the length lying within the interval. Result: 1.96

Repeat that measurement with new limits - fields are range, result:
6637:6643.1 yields 1.99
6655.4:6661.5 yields 1.86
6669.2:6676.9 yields 1.92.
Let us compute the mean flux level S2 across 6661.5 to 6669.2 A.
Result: 1.94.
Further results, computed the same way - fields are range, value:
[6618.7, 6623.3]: 1.95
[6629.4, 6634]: 1.92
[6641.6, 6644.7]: 2.05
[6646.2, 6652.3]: 1.91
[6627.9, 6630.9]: 1.77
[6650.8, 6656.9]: 1.87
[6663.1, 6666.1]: 2.01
